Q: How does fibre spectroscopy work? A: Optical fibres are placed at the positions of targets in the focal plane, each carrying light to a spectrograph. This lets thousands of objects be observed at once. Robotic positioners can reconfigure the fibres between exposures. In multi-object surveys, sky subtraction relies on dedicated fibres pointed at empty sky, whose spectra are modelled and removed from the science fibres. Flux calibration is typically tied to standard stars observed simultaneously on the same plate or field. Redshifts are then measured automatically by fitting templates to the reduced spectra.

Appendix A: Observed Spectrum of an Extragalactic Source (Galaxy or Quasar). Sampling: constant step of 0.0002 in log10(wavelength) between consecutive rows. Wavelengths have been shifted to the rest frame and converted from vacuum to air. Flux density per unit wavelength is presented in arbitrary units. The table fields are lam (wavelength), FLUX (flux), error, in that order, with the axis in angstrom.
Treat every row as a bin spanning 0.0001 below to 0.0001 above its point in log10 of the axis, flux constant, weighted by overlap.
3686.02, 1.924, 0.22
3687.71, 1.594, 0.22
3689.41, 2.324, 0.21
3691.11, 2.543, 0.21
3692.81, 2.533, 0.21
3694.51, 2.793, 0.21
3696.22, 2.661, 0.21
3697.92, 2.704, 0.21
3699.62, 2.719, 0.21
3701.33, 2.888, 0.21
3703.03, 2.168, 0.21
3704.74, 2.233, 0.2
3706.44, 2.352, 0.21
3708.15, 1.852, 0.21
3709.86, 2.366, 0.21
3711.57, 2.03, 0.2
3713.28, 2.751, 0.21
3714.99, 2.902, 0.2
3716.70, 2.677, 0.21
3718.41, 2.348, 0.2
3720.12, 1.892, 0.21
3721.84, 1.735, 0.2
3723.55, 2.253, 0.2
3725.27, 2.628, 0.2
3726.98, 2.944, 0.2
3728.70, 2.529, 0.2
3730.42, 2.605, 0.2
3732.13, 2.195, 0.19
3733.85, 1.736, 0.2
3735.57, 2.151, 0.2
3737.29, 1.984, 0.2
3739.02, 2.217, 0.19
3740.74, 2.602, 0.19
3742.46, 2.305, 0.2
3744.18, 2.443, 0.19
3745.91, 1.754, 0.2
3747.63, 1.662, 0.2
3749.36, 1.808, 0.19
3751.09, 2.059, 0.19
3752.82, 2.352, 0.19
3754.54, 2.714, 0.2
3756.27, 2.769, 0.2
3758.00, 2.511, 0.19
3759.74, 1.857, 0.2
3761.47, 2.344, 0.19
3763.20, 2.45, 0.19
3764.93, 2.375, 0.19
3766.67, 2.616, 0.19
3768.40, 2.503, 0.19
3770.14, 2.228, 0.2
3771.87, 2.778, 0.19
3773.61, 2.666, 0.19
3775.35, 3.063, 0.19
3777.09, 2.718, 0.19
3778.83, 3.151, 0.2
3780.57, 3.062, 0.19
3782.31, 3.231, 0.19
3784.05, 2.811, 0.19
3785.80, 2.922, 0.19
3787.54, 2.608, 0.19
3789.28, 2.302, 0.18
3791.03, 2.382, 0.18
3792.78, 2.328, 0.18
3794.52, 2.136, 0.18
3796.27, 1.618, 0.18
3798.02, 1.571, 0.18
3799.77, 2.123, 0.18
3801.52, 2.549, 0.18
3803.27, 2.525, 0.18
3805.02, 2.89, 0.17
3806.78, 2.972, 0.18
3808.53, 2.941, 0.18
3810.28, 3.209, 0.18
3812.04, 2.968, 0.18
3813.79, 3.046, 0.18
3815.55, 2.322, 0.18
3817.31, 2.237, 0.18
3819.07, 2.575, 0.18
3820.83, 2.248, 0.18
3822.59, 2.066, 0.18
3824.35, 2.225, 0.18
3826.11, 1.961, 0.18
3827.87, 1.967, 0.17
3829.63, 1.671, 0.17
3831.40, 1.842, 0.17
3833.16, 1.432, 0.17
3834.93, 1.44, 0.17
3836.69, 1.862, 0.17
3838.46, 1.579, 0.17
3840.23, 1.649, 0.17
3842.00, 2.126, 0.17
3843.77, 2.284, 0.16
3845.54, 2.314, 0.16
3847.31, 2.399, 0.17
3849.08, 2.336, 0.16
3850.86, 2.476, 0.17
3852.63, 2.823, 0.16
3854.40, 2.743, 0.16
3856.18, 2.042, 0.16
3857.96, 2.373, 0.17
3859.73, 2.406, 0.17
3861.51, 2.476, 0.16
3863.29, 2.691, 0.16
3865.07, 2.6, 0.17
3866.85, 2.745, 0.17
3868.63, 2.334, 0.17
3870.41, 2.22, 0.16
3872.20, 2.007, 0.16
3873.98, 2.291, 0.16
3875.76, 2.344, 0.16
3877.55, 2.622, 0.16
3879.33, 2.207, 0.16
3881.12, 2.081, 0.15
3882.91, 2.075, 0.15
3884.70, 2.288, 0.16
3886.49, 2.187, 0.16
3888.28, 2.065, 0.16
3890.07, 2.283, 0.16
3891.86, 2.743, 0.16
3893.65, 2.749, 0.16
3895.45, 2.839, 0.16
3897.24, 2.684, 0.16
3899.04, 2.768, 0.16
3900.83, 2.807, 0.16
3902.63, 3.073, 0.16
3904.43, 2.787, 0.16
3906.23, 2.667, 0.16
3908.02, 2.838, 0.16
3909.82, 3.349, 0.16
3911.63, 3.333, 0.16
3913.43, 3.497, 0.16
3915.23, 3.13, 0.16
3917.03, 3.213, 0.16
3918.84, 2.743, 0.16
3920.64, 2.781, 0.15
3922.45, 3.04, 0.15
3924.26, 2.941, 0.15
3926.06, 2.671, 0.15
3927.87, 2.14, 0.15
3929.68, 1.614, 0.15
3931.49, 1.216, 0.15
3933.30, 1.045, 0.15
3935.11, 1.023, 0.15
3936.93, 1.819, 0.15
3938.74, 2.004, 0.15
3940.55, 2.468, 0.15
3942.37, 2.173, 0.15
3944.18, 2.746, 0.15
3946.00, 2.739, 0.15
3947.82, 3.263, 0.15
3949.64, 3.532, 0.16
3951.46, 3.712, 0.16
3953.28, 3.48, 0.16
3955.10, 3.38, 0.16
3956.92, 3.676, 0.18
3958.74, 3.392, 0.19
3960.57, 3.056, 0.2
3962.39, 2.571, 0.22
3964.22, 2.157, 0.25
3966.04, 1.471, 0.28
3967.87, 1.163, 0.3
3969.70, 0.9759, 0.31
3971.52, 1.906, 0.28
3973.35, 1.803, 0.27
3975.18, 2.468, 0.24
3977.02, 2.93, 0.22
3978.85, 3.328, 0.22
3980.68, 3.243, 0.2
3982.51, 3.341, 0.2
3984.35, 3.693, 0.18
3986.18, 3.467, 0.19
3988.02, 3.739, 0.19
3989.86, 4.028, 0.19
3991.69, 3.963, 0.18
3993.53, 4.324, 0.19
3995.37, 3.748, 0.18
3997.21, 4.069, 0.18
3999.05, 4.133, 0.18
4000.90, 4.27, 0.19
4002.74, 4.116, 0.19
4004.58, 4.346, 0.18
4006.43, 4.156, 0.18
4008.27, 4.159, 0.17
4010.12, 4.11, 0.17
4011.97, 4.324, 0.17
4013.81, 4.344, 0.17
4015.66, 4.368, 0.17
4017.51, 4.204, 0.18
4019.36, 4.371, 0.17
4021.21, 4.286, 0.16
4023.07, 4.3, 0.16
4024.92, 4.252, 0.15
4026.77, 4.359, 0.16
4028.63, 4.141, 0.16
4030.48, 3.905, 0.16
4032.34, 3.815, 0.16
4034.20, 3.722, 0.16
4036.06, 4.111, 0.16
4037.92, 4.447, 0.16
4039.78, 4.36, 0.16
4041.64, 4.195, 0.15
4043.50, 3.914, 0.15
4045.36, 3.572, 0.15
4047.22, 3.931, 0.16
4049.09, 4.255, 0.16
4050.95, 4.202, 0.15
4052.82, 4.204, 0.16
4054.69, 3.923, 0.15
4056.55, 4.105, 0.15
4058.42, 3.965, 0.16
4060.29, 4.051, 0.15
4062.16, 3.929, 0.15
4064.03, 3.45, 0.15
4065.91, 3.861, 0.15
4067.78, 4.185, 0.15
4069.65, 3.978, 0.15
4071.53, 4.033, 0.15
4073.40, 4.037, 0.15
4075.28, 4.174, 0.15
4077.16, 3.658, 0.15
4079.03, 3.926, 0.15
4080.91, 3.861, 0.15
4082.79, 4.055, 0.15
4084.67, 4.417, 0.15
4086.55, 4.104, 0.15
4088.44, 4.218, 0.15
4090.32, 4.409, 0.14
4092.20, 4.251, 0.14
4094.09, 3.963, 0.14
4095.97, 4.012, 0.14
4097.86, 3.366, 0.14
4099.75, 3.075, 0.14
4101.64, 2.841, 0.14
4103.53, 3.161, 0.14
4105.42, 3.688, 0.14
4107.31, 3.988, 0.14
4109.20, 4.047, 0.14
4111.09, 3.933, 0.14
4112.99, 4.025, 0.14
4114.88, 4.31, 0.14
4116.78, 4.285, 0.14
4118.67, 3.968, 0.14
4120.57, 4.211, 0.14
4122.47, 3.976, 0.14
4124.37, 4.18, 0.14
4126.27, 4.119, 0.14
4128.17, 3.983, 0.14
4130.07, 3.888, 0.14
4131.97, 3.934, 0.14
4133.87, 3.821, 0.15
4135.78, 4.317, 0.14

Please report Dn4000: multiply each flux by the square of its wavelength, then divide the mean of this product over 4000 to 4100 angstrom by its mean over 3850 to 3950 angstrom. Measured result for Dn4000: 1.75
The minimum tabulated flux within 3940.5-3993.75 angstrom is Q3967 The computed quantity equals 0.9759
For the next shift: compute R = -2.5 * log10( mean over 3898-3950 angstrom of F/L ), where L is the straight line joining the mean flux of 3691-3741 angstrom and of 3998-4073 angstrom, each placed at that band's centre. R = 0.327 mag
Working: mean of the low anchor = 2.39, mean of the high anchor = 4.11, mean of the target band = 2.59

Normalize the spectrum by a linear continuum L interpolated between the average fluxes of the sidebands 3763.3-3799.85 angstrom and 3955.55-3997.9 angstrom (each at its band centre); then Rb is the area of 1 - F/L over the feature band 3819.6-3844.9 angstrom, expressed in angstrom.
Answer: 7.2 angstrom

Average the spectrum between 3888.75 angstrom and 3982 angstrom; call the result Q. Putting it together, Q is 2.62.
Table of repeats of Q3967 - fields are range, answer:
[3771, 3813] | 1.571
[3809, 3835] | 1.432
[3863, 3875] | 2.007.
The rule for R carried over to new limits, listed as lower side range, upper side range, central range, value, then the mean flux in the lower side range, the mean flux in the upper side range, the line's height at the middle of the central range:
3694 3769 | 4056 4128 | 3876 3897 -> 0.262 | 2.35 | 3.94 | 3.03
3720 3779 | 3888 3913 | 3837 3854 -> 0.191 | 2.36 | 2.82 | 2.65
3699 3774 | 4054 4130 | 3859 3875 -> 0.206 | 2.34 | 3.94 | 2.93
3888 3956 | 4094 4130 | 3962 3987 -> 0.218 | 2.67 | 3.85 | 3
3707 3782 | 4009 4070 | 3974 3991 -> 0.130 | 2.39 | 4.1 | 3.77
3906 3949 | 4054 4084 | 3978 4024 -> -0.224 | 2.52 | 3.95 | 3.27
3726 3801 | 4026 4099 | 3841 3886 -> 0.235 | 2.4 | 4.02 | 2.94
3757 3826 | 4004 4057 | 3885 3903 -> 0.238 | 2.54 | 4.15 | 3.23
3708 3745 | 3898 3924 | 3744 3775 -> 0.054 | 2.33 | 3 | 2.45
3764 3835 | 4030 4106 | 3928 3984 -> 0.325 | 2.46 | 3.94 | 3.32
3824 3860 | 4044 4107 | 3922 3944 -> 0.353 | 2.09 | 3.91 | 2.8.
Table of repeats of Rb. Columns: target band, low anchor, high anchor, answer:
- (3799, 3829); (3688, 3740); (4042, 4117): 3.1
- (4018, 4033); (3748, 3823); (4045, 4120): -2.1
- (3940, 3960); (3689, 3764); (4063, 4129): 1.0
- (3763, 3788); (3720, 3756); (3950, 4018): -3.6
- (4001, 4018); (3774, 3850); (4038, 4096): -2.7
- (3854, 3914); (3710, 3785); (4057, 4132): 9.3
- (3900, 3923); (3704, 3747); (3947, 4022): 0.7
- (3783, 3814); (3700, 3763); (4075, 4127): 0.6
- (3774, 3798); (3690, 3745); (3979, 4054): 1.5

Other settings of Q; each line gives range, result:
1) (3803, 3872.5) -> 2.33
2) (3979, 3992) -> 3.61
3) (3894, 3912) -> 2.9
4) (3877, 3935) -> 2.56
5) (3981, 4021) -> 4.05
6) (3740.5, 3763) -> 2.24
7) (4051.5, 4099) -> 4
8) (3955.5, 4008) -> 3.21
